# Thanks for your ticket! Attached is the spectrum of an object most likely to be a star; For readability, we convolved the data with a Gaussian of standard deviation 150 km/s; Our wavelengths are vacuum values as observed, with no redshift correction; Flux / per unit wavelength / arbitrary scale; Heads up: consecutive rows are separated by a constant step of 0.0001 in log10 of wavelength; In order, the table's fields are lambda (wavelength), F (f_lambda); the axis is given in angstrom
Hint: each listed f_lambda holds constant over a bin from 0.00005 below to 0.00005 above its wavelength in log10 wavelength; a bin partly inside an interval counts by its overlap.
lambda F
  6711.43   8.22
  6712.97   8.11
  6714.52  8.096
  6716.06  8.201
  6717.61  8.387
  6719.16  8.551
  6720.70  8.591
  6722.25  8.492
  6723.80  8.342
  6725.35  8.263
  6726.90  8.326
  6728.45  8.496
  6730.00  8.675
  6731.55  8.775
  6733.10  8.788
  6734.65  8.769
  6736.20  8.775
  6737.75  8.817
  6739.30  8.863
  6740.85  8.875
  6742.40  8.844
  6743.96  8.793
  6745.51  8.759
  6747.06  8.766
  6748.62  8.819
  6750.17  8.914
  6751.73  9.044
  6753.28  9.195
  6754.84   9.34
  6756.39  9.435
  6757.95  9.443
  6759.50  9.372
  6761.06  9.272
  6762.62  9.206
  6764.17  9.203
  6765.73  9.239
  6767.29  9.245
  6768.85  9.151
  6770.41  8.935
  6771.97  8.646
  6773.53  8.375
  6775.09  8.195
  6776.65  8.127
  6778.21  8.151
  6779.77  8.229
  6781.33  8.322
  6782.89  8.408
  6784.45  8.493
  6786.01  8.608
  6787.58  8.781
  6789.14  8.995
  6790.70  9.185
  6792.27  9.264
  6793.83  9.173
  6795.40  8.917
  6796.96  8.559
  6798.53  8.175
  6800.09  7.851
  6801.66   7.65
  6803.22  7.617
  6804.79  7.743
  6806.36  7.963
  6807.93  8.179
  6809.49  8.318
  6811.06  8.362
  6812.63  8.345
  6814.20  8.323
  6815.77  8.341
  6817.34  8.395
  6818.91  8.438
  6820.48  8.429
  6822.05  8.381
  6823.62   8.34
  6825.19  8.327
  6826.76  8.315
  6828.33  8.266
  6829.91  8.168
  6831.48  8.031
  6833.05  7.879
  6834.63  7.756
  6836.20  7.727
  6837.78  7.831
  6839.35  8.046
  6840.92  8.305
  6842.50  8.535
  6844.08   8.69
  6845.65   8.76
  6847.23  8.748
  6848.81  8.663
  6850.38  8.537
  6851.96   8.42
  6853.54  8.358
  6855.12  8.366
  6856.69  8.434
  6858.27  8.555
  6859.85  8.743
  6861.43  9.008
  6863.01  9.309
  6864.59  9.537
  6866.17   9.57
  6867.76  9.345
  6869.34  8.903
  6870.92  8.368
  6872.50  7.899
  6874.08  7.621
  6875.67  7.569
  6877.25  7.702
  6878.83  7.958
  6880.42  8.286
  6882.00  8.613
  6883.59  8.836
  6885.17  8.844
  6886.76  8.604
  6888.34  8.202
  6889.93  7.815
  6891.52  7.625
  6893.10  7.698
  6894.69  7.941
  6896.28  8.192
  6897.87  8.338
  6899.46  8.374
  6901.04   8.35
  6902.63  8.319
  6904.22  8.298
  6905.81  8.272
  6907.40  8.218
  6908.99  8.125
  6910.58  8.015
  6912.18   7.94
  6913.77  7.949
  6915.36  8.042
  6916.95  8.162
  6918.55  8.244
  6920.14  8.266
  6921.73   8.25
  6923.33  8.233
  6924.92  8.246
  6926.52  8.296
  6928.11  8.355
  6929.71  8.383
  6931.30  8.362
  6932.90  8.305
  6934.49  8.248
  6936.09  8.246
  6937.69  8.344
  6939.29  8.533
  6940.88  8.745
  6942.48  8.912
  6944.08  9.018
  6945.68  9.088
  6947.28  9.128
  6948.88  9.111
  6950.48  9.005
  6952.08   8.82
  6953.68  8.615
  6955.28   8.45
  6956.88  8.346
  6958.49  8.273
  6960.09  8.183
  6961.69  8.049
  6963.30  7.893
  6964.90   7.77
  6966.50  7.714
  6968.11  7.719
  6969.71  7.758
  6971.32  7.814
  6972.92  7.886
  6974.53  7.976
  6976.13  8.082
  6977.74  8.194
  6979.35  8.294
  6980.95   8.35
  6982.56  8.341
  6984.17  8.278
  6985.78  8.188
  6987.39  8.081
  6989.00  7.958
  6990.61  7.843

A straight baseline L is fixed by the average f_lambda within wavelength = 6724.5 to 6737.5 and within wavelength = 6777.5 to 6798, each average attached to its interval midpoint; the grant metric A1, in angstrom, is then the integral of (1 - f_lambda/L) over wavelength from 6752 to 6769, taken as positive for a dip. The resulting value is -1.2 angstrom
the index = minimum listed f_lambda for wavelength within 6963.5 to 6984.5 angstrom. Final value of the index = 7.714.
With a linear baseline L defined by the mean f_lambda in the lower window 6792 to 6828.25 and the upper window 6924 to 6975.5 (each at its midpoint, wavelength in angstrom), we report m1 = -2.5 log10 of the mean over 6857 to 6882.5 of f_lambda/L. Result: -0.03 mag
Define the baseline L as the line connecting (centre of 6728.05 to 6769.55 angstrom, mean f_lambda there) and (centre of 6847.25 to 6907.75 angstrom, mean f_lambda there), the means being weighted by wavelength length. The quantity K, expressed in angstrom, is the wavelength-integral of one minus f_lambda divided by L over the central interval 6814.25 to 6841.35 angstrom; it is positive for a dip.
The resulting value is 1.5 angstrom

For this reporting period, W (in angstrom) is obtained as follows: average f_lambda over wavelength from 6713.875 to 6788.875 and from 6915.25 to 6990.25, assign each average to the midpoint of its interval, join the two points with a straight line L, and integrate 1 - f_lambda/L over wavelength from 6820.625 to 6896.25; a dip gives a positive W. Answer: 1.25 angstrom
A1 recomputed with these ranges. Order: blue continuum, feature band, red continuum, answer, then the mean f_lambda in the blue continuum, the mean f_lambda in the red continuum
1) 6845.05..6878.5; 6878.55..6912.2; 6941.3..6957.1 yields 1.8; 8.58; 8.87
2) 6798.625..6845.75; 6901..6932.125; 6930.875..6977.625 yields 0.3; 8.17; 8.36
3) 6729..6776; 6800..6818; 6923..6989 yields 1.4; 8.95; 8.33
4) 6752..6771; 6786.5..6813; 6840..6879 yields 1.7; 9.25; 8.56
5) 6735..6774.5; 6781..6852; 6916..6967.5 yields 3.7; 9.01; 8.42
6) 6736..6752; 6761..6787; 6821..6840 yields -0.3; 8.84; 8.09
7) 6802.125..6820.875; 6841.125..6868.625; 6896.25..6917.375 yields -2.0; 8.19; 8.19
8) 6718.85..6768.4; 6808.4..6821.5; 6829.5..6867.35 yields 0.4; 8.89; 8.51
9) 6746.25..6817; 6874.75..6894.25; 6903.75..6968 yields 0.7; 8.66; 8.35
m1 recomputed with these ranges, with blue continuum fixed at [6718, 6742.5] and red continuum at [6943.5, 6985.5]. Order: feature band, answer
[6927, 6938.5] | 0.00 mag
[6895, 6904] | 0.01 mag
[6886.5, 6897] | 0.06 mag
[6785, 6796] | -0.05 mag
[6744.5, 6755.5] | -0.04 mag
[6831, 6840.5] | 0.08 mag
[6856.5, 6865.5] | -0.07 mag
